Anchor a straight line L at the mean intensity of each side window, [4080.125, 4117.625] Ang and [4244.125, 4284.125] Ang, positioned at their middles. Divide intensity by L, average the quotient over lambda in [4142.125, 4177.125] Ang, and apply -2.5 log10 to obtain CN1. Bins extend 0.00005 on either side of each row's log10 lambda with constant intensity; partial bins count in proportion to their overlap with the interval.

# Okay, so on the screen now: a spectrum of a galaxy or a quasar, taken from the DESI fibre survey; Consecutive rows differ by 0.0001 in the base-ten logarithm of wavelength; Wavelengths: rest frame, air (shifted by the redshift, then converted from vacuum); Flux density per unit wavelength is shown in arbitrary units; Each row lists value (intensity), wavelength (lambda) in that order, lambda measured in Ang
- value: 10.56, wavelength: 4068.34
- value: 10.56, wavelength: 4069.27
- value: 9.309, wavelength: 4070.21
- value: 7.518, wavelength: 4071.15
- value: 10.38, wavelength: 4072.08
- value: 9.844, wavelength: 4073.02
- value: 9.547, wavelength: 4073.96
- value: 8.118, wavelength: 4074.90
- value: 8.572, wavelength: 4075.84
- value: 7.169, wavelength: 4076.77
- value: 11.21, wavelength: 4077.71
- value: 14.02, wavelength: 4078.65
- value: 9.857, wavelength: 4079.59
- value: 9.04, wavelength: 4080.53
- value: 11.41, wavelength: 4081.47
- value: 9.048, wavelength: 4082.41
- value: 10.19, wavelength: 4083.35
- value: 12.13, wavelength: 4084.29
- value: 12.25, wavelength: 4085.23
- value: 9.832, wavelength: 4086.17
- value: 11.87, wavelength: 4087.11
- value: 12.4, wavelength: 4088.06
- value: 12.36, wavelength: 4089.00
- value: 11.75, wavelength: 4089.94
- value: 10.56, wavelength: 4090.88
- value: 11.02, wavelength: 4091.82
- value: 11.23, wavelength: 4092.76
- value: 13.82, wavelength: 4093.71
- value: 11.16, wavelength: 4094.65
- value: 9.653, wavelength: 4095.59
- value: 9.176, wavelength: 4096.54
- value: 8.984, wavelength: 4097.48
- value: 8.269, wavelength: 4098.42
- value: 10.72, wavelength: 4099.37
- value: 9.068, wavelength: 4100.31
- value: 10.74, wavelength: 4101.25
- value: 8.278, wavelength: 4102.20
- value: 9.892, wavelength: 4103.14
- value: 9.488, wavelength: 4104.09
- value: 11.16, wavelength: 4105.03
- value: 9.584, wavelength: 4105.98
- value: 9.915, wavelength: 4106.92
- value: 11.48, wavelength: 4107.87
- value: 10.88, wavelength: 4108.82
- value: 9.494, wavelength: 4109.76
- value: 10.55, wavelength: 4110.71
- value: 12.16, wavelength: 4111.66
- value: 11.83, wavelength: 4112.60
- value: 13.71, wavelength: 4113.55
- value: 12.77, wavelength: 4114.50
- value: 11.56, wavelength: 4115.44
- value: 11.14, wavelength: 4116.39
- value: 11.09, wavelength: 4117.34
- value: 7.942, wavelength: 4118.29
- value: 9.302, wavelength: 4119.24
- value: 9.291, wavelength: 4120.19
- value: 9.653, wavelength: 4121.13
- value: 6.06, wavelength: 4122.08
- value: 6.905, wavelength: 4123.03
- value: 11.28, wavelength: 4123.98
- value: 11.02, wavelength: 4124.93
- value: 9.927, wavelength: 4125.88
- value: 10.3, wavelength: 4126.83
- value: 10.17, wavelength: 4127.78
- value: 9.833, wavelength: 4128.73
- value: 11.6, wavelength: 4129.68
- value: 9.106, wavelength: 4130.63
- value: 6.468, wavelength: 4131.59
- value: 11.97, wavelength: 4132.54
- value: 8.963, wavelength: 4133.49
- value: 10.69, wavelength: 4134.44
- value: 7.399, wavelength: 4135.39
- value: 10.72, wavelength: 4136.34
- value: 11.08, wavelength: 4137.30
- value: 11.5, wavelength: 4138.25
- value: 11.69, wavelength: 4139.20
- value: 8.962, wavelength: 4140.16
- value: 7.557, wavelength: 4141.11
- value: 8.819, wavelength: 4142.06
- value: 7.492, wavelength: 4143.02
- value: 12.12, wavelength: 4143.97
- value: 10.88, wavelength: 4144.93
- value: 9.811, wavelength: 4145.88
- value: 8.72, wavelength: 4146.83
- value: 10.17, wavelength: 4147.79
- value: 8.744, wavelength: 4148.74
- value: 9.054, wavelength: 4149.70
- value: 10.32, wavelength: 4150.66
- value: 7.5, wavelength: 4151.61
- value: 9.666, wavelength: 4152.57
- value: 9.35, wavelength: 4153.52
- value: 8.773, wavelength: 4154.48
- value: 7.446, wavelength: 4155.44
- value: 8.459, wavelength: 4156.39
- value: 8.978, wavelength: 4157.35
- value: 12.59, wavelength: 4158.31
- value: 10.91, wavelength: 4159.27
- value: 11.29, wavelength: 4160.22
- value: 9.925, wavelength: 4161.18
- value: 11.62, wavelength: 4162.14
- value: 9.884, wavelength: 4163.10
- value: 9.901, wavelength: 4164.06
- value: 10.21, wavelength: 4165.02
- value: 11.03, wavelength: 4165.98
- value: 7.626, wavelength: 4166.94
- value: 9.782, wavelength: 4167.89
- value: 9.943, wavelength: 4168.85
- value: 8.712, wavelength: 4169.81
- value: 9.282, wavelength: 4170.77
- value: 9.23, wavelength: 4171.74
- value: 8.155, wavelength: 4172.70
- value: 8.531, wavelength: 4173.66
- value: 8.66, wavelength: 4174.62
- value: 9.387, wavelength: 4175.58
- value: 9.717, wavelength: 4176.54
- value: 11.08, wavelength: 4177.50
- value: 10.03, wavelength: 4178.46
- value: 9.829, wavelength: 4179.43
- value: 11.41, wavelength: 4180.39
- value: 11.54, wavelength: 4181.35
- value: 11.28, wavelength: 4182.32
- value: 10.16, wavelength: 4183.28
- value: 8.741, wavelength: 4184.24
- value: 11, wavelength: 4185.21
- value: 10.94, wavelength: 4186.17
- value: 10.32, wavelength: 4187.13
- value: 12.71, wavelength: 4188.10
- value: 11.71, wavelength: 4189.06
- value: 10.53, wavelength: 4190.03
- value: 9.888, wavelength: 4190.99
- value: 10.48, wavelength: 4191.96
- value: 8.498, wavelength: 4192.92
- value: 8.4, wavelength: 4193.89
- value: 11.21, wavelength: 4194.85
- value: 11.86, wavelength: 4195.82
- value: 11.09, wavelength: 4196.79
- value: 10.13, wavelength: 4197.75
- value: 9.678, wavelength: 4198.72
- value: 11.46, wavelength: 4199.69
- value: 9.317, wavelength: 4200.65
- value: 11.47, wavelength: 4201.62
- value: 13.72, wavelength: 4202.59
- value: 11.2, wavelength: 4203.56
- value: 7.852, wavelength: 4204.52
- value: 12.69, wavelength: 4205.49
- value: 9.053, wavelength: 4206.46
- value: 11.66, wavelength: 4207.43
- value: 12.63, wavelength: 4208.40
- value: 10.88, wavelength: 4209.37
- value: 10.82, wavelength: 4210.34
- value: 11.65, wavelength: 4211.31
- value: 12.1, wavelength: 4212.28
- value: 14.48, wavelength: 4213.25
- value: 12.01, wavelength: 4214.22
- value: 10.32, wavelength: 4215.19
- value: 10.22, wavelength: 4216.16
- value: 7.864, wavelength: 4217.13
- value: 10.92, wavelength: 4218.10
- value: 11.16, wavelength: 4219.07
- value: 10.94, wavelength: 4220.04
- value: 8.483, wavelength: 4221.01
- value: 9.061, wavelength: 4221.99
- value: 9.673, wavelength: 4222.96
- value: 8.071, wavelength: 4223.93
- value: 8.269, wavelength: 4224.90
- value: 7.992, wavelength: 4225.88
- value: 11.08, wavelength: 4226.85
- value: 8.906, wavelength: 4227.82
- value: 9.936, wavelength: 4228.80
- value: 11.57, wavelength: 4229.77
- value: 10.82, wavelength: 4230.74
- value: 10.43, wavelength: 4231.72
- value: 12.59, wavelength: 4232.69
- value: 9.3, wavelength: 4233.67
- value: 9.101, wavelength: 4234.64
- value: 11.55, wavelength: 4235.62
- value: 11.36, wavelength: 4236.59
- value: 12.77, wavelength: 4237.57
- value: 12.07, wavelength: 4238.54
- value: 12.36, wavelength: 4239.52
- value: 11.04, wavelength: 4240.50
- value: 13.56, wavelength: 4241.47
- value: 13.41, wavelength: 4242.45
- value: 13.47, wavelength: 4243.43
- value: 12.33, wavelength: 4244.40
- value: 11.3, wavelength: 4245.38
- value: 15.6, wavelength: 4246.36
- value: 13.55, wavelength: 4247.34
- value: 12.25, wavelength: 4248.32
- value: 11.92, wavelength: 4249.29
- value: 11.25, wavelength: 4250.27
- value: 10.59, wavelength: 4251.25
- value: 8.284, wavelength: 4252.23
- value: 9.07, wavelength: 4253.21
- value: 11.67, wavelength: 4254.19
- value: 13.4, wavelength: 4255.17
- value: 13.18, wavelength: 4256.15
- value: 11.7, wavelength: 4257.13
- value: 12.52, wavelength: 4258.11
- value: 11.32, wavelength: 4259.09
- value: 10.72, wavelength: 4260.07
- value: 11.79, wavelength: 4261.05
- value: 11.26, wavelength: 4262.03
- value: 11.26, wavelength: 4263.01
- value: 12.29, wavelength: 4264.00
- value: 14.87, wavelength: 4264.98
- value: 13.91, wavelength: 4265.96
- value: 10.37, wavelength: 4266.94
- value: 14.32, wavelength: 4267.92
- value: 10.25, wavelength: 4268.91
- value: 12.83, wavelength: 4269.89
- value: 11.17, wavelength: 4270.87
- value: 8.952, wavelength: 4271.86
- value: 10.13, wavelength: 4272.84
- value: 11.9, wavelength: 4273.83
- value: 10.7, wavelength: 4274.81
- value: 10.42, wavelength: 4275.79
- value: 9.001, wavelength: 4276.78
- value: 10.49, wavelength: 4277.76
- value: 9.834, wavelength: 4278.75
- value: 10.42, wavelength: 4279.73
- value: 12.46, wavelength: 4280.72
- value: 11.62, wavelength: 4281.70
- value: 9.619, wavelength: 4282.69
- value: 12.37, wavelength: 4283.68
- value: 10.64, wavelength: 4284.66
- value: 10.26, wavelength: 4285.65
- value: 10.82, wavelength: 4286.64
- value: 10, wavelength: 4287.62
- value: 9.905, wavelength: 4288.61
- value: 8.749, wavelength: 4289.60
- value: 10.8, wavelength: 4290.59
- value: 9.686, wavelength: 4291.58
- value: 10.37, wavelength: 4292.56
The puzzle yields 0.16 mag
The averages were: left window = 10.8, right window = 11.5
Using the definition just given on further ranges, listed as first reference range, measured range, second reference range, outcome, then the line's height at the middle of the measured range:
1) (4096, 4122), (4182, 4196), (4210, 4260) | 0.04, 10.8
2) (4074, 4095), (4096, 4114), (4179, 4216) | 0.06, 10.9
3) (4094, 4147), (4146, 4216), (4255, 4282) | 0.04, 10.6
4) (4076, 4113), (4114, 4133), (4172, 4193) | 0.06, 10.5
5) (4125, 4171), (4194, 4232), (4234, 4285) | 0.03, 10.8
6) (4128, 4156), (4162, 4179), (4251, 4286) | 0.04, 9.93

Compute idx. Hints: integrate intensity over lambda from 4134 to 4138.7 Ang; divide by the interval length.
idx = 10.3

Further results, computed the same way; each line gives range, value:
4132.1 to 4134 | 10.5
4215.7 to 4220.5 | 10.2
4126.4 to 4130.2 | 10.5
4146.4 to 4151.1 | 9.38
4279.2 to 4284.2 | 11.3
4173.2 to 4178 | 9.5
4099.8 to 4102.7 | 9.41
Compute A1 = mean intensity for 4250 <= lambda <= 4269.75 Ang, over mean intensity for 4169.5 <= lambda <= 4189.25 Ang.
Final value 1.2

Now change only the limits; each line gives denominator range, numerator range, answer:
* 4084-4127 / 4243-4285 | 1.10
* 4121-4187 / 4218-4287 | 1.15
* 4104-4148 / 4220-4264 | 1.11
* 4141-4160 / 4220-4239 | 1.08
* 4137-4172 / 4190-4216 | 1.13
